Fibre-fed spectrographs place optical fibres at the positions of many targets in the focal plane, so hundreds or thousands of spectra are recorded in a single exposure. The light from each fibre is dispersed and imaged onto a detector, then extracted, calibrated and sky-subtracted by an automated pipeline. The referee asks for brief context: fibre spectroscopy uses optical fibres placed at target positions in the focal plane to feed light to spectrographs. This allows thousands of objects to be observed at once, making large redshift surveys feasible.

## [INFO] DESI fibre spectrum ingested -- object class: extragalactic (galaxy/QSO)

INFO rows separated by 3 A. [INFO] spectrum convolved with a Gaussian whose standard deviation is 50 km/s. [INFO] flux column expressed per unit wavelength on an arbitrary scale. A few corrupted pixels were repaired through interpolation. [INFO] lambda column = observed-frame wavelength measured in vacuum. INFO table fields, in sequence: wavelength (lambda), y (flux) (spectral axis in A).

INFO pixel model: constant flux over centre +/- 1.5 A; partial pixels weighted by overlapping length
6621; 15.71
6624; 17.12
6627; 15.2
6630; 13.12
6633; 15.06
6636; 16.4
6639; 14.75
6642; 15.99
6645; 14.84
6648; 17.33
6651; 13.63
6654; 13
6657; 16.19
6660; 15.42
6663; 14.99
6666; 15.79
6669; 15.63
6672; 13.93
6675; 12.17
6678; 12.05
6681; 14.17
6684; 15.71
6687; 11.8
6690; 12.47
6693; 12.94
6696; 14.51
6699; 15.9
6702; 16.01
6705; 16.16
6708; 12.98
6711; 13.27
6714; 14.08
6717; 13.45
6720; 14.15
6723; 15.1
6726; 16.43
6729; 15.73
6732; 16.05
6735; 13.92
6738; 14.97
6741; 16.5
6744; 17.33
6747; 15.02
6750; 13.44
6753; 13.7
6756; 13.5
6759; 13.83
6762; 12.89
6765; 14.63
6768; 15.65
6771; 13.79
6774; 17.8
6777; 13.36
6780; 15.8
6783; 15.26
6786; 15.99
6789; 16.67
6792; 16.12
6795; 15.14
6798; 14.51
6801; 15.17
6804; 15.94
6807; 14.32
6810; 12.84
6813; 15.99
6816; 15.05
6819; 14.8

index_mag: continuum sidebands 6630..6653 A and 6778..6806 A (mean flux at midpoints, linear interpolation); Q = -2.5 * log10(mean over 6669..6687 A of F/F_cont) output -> 0.126 mag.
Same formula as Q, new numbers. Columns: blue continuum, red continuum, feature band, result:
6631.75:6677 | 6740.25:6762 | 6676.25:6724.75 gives 0.055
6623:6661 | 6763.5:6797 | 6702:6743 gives 0.032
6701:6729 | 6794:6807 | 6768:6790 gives -0.037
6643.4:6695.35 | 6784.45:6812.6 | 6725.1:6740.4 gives -0.052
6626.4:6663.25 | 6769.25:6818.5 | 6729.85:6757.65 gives 0.016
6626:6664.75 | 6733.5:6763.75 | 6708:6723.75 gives 0.063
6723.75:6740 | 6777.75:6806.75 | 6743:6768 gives 0.084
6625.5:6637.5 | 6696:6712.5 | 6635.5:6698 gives 0.033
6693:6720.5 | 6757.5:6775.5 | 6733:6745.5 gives -0.078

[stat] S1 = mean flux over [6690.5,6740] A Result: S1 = 14.7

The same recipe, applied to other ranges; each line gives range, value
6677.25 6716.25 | 14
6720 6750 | 15.5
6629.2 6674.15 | 15.1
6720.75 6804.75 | 15.1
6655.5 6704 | 14.4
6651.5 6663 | 14.8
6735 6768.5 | 14.6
